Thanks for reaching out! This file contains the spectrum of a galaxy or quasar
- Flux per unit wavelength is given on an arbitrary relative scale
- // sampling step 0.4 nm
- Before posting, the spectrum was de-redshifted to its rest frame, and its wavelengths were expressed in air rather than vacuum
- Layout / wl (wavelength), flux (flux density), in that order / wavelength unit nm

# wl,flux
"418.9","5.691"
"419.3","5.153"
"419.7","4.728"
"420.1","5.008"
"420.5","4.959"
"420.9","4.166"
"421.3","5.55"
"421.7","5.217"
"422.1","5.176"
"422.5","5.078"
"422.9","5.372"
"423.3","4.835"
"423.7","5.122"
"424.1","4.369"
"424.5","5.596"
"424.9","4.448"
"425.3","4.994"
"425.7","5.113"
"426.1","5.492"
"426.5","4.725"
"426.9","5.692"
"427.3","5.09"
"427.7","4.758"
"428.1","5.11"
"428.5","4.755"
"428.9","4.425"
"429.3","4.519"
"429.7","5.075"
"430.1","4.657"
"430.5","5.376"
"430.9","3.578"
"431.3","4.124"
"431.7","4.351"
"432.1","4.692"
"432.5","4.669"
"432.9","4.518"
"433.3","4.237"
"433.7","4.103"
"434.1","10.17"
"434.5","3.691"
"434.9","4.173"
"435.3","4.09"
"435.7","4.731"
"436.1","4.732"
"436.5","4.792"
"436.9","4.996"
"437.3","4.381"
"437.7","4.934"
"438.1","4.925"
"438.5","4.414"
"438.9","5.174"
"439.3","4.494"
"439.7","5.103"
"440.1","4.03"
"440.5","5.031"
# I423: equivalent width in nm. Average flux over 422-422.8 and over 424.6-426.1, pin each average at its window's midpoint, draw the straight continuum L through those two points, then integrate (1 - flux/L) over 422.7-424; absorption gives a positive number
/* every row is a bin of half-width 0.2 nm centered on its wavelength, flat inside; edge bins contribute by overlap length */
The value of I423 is 0.01 nm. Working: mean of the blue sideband 5.15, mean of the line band 5.05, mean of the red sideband 4.99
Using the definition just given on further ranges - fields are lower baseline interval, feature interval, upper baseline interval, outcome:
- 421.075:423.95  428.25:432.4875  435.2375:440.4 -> 0.31 nm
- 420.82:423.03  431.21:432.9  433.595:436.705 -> 0.20 nm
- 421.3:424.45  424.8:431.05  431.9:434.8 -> 0.27 nm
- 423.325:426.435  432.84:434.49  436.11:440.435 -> -0.27 nm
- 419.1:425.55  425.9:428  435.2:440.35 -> -0.11 nm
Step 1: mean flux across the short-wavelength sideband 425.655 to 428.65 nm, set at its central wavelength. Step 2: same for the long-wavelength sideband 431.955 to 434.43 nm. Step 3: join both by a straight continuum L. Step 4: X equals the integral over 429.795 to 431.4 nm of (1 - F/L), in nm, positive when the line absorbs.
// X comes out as 0.22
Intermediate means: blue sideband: 5.1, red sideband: 5.32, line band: 4.5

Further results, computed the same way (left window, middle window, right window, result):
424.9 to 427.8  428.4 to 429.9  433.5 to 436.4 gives 0.12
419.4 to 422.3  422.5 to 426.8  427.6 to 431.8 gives -0.18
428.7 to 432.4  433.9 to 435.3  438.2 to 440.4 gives -0.35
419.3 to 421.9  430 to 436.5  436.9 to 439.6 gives 0.09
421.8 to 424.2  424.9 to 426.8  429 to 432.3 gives -0.08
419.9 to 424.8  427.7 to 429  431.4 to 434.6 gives 0.07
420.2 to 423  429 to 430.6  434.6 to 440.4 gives 0.00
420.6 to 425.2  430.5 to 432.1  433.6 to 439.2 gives 0.23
